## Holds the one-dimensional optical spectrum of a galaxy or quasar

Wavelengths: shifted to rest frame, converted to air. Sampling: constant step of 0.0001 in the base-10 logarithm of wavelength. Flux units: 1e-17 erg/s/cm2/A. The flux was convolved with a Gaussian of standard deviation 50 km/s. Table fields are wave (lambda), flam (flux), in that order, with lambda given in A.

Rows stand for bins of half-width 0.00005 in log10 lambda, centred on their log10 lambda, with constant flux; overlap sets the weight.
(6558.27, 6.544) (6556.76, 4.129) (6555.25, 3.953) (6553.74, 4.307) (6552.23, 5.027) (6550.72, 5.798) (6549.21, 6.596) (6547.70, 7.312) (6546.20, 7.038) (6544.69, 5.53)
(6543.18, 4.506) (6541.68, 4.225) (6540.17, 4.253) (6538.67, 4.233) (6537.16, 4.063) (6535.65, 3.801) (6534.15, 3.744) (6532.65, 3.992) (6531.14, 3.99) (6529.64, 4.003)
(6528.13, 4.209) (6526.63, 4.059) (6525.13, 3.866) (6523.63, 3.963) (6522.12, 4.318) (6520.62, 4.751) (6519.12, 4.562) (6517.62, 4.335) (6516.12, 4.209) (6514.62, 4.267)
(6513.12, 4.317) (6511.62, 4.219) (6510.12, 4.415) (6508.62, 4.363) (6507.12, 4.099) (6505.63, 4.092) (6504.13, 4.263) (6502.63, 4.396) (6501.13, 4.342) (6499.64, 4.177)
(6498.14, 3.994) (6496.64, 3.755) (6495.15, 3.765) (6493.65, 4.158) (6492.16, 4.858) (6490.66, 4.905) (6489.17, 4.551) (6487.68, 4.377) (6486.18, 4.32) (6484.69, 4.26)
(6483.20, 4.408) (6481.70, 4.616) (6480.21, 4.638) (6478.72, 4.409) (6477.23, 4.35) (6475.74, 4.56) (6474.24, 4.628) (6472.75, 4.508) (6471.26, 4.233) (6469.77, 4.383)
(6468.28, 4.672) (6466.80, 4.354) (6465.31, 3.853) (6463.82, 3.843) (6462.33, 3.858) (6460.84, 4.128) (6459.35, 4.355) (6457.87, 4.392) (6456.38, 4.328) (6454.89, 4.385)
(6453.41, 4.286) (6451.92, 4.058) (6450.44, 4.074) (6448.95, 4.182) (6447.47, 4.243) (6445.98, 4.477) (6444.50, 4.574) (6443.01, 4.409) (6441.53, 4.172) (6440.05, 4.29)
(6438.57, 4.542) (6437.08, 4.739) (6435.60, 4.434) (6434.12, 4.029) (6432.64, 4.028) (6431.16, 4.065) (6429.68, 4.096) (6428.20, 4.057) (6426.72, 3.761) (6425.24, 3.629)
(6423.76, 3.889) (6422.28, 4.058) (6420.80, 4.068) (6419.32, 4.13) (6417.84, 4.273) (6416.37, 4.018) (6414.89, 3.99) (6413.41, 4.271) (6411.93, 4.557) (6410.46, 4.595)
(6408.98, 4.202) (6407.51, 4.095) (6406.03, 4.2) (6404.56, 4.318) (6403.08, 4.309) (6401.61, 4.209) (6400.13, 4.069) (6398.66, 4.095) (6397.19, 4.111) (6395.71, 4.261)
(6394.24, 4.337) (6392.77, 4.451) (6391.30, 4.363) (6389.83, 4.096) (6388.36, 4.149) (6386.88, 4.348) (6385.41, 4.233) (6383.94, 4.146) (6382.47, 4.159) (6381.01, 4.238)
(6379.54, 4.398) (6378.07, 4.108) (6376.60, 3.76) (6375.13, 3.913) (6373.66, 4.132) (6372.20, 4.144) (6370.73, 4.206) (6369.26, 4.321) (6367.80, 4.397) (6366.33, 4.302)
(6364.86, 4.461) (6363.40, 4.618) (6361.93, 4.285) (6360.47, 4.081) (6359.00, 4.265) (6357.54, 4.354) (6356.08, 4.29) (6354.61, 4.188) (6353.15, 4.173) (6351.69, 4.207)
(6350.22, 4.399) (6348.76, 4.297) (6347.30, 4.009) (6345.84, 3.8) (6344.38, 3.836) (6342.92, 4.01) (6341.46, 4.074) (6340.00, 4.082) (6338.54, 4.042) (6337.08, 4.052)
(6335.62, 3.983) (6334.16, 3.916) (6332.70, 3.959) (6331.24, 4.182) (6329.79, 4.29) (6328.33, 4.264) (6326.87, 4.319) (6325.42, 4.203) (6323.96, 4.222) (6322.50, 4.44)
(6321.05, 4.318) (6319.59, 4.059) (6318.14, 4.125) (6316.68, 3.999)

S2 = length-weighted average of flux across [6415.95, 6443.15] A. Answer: 4.14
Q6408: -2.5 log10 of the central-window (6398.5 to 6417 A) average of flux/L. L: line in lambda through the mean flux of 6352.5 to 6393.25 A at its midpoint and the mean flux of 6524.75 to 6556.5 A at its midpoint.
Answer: 0.03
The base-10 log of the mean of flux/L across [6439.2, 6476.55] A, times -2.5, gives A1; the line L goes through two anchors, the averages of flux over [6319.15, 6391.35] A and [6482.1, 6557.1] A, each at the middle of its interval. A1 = 0.02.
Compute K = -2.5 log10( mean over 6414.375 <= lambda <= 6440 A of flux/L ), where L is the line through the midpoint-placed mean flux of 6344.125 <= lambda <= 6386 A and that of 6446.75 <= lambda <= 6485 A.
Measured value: 0.040 mag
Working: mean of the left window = 4.2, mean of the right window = 4.31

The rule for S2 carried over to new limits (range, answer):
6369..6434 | 4.15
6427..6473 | 4.25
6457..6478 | 4.29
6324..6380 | 4.17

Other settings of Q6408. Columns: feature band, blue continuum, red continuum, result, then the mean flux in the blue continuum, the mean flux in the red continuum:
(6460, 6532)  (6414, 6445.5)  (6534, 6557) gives 0.080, 4.16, 4.95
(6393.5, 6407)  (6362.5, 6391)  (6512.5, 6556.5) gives 0.017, 4.22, 4.59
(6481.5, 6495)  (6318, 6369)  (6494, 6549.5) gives -0.021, 4.19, 4.41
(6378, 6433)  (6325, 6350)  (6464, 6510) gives 0.008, 4.08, 4.34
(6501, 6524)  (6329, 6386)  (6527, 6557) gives 0.081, 4.16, 4.74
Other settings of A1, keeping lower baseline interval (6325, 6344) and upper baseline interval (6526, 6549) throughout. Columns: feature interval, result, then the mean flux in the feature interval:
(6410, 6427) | 0.06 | 4.1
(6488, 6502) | 0.06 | 4.28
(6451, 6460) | 0.03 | 4.3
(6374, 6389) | 0.02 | 4.14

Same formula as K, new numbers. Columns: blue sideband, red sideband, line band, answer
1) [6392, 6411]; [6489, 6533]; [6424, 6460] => 0.004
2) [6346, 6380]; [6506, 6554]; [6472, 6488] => 0.002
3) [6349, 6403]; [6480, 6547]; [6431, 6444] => -0.010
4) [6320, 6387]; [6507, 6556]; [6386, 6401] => 0.010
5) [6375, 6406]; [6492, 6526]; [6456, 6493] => -0.044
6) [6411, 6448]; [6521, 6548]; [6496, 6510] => 0.052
